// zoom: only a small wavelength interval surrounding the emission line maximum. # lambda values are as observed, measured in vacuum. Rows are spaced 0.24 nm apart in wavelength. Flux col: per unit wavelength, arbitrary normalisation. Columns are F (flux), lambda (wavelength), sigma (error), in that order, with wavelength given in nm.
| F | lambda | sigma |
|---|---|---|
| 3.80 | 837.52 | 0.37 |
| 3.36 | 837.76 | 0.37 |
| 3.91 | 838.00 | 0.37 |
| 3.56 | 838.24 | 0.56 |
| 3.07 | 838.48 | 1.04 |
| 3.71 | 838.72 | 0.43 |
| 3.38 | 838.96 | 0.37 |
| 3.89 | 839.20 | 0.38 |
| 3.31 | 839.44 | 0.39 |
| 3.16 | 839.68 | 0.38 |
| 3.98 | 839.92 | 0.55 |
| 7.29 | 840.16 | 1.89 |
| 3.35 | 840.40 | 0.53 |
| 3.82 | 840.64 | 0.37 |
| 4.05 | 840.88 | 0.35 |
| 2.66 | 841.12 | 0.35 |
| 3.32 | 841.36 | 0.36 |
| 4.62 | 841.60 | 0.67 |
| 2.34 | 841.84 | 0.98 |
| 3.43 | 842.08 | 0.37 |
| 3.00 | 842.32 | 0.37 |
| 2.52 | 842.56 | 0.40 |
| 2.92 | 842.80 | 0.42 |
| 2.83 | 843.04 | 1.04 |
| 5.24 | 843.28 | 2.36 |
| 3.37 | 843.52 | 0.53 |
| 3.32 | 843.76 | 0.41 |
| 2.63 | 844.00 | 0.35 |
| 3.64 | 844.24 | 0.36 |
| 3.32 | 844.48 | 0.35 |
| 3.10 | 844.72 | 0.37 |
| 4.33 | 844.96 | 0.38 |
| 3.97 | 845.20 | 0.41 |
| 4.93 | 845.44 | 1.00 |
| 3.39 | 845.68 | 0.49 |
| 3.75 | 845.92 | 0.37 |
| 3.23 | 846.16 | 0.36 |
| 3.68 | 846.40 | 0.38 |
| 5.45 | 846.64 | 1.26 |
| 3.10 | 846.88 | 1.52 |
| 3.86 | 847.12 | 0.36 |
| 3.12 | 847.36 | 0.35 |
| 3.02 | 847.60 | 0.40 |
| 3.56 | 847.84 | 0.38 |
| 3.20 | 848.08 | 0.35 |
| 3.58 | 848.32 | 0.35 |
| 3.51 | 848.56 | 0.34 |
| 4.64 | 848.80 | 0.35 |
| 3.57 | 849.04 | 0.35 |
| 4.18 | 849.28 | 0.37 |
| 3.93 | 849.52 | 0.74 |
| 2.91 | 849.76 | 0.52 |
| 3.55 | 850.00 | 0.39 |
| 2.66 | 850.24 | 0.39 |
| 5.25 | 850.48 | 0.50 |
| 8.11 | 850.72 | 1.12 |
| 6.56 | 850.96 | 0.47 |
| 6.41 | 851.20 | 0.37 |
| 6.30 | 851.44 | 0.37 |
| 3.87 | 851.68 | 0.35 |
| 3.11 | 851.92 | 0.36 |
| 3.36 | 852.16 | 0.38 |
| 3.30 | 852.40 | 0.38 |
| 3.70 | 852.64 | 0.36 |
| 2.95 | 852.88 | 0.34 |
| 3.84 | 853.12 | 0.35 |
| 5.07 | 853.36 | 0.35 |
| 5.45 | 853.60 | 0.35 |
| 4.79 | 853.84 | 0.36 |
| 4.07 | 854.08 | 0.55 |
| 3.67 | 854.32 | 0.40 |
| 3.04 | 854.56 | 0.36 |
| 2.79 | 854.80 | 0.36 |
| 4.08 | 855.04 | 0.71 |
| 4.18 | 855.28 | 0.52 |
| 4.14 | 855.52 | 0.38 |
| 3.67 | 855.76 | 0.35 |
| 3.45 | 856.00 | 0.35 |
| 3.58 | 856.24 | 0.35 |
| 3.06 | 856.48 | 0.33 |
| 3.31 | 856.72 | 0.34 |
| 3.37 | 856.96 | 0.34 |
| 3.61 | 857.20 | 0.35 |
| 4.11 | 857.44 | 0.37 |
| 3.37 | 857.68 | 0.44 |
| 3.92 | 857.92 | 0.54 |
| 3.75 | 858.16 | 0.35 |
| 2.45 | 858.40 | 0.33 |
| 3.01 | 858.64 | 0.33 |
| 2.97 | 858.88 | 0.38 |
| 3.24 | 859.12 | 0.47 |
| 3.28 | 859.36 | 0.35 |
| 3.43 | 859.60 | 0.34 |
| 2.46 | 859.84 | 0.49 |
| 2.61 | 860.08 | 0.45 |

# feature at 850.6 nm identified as H-alpha 6563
